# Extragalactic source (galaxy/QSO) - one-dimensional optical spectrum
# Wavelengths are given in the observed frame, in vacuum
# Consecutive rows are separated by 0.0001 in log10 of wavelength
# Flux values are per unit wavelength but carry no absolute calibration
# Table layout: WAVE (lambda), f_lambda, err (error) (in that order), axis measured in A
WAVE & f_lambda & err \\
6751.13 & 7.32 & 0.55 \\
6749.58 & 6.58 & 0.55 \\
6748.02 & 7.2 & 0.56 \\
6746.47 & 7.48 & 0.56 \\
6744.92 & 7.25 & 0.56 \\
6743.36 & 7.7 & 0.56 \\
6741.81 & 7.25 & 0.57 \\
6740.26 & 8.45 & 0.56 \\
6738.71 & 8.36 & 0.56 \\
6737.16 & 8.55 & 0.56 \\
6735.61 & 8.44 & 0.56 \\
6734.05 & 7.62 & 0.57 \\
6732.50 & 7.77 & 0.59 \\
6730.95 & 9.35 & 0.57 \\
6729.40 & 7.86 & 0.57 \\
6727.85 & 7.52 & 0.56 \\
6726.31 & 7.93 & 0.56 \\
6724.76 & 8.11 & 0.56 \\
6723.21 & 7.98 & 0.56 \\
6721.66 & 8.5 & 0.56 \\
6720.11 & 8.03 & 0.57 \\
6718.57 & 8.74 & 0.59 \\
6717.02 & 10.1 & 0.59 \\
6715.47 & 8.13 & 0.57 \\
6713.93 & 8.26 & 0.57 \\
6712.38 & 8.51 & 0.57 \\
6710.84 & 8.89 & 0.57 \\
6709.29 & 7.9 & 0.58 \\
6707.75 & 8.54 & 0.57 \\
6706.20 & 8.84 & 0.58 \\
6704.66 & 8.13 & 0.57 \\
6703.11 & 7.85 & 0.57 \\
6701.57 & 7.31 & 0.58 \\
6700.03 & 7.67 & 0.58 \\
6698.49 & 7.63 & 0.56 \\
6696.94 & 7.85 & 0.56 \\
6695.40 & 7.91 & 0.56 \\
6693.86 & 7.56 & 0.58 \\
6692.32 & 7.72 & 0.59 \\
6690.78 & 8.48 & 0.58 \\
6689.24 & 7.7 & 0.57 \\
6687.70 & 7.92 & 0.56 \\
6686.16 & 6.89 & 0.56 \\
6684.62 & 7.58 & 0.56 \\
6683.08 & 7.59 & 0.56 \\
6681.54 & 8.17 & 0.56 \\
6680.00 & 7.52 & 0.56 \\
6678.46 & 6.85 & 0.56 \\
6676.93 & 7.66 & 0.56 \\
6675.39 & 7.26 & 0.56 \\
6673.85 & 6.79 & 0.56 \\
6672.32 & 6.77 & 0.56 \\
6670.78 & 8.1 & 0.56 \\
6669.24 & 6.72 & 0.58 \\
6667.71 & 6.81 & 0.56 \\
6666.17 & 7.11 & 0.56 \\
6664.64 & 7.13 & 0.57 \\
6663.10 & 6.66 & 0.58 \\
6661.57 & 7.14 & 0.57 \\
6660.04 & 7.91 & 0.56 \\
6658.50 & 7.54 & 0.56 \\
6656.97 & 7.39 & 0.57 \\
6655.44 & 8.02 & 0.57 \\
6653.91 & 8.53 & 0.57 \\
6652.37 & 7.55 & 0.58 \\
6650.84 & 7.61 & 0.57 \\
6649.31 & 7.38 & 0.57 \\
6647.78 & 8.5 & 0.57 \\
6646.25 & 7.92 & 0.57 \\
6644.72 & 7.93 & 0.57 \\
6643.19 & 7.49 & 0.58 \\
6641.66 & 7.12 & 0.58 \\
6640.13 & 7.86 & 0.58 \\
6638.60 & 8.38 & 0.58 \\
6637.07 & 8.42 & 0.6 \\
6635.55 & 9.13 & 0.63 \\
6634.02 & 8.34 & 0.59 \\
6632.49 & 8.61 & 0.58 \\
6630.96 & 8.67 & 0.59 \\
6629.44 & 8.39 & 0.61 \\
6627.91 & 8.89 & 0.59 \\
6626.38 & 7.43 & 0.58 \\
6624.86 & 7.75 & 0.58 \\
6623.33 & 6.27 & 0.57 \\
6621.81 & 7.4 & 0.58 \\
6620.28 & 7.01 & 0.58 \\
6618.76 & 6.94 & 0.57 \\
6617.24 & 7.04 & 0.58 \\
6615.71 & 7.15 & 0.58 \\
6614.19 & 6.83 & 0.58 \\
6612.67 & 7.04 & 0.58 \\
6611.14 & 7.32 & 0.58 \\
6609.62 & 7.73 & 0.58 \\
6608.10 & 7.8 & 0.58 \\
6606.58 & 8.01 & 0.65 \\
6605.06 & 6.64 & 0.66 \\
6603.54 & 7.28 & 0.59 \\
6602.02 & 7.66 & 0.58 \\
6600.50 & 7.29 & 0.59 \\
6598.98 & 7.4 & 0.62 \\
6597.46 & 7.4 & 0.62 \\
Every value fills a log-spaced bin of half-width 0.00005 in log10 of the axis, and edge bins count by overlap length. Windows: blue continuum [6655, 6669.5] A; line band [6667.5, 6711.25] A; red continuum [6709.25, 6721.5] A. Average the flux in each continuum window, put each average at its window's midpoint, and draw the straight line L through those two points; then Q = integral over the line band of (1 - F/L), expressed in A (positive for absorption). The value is 1.5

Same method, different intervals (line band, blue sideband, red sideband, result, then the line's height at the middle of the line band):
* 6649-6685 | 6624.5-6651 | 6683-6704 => 2.2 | 7.9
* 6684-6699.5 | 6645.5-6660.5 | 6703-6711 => 0.9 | 8.2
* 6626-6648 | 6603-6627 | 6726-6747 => -2.5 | 7.36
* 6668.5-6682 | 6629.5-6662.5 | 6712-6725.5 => 1.5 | 8.18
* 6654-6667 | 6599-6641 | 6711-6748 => 0.7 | 7.85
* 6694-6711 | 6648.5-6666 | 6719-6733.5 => -0.2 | 7.92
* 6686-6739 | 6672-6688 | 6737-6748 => -3.9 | 7.58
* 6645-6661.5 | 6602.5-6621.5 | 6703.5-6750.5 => -0.5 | 7.56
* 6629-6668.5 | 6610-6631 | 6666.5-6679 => -3.1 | 7.25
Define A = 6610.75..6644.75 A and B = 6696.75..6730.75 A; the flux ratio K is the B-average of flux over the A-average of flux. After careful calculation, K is 1.07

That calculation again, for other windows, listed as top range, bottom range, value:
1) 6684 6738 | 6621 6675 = 1.05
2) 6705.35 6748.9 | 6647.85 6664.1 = 1.08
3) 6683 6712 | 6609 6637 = 1.03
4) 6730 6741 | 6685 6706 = 1.08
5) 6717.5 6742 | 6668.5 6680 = 1.14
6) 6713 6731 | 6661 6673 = 1.18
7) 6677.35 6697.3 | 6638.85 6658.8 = 0.99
